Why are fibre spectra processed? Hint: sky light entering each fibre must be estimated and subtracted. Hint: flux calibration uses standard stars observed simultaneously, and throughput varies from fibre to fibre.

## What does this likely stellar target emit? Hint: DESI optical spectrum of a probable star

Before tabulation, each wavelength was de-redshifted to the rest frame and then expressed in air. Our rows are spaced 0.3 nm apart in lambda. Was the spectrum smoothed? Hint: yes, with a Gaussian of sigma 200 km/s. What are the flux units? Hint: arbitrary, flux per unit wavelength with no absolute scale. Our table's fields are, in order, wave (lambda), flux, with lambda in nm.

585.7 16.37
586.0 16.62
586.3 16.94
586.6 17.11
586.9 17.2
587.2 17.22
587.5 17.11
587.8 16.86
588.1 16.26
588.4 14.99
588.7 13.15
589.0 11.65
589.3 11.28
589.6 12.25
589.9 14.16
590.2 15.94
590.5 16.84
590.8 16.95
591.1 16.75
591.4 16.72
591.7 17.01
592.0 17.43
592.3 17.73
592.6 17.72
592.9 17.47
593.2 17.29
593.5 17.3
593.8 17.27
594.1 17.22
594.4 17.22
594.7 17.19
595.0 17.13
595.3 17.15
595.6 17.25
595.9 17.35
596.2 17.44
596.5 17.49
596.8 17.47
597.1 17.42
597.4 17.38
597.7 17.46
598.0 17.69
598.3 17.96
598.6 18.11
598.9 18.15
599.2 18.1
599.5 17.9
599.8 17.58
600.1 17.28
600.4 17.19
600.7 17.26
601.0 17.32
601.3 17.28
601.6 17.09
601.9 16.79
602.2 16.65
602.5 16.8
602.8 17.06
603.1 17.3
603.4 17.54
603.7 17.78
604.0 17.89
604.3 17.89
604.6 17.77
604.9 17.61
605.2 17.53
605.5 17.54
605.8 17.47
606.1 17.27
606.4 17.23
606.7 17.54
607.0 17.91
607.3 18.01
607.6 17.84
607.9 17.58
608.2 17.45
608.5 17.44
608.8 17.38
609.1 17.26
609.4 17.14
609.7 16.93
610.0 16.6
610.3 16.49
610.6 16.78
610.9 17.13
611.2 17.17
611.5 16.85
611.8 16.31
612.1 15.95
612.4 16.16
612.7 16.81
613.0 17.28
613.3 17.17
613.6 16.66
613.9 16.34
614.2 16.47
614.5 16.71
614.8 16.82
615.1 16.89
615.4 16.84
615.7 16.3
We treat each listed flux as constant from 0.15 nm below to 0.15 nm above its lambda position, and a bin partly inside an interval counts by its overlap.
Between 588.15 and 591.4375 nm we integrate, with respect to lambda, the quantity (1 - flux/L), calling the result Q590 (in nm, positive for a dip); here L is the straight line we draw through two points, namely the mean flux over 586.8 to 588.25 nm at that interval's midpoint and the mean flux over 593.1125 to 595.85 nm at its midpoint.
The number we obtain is 0.471 nm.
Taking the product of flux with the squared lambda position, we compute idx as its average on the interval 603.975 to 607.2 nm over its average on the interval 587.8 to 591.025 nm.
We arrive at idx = 1.28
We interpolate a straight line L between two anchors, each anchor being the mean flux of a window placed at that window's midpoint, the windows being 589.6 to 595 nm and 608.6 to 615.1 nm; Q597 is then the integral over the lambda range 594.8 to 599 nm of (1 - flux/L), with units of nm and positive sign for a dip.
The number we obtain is -0.18 nm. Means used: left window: 16.8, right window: 16.8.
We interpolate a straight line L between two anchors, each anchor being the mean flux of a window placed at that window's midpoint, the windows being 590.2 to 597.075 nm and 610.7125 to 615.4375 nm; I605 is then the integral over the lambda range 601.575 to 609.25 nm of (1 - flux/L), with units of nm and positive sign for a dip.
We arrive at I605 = -0.24 nm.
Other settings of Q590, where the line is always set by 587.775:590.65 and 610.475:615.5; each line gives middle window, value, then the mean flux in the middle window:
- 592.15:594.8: -0.489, 17.4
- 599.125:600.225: -0.170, 17.7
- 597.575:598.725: -0.200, 17.8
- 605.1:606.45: -0.123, 17.4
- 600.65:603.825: -0.319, 17.2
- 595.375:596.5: -0.182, 17.4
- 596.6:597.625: -0.161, 17.4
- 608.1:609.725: -0.099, 17.3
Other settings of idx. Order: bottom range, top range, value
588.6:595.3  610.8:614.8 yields 1.11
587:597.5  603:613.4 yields 1.11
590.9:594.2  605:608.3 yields 1.07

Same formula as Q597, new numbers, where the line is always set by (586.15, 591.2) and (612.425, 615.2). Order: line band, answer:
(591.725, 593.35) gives -0.19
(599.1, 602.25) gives -0.25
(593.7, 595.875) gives -0.20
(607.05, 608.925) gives -0.13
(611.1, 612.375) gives 0.01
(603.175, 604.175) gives -0.09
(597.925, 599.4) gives -0.19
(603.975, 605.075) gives -0.10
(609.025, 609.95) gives -0.03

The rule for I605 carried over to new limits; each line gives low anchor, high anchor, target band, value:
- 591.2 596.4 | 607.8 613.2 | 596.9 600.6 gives -0.11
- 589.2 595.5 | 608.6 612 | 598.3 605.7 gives -0.33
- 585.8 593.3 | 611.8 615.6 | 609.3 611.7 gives -0.04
